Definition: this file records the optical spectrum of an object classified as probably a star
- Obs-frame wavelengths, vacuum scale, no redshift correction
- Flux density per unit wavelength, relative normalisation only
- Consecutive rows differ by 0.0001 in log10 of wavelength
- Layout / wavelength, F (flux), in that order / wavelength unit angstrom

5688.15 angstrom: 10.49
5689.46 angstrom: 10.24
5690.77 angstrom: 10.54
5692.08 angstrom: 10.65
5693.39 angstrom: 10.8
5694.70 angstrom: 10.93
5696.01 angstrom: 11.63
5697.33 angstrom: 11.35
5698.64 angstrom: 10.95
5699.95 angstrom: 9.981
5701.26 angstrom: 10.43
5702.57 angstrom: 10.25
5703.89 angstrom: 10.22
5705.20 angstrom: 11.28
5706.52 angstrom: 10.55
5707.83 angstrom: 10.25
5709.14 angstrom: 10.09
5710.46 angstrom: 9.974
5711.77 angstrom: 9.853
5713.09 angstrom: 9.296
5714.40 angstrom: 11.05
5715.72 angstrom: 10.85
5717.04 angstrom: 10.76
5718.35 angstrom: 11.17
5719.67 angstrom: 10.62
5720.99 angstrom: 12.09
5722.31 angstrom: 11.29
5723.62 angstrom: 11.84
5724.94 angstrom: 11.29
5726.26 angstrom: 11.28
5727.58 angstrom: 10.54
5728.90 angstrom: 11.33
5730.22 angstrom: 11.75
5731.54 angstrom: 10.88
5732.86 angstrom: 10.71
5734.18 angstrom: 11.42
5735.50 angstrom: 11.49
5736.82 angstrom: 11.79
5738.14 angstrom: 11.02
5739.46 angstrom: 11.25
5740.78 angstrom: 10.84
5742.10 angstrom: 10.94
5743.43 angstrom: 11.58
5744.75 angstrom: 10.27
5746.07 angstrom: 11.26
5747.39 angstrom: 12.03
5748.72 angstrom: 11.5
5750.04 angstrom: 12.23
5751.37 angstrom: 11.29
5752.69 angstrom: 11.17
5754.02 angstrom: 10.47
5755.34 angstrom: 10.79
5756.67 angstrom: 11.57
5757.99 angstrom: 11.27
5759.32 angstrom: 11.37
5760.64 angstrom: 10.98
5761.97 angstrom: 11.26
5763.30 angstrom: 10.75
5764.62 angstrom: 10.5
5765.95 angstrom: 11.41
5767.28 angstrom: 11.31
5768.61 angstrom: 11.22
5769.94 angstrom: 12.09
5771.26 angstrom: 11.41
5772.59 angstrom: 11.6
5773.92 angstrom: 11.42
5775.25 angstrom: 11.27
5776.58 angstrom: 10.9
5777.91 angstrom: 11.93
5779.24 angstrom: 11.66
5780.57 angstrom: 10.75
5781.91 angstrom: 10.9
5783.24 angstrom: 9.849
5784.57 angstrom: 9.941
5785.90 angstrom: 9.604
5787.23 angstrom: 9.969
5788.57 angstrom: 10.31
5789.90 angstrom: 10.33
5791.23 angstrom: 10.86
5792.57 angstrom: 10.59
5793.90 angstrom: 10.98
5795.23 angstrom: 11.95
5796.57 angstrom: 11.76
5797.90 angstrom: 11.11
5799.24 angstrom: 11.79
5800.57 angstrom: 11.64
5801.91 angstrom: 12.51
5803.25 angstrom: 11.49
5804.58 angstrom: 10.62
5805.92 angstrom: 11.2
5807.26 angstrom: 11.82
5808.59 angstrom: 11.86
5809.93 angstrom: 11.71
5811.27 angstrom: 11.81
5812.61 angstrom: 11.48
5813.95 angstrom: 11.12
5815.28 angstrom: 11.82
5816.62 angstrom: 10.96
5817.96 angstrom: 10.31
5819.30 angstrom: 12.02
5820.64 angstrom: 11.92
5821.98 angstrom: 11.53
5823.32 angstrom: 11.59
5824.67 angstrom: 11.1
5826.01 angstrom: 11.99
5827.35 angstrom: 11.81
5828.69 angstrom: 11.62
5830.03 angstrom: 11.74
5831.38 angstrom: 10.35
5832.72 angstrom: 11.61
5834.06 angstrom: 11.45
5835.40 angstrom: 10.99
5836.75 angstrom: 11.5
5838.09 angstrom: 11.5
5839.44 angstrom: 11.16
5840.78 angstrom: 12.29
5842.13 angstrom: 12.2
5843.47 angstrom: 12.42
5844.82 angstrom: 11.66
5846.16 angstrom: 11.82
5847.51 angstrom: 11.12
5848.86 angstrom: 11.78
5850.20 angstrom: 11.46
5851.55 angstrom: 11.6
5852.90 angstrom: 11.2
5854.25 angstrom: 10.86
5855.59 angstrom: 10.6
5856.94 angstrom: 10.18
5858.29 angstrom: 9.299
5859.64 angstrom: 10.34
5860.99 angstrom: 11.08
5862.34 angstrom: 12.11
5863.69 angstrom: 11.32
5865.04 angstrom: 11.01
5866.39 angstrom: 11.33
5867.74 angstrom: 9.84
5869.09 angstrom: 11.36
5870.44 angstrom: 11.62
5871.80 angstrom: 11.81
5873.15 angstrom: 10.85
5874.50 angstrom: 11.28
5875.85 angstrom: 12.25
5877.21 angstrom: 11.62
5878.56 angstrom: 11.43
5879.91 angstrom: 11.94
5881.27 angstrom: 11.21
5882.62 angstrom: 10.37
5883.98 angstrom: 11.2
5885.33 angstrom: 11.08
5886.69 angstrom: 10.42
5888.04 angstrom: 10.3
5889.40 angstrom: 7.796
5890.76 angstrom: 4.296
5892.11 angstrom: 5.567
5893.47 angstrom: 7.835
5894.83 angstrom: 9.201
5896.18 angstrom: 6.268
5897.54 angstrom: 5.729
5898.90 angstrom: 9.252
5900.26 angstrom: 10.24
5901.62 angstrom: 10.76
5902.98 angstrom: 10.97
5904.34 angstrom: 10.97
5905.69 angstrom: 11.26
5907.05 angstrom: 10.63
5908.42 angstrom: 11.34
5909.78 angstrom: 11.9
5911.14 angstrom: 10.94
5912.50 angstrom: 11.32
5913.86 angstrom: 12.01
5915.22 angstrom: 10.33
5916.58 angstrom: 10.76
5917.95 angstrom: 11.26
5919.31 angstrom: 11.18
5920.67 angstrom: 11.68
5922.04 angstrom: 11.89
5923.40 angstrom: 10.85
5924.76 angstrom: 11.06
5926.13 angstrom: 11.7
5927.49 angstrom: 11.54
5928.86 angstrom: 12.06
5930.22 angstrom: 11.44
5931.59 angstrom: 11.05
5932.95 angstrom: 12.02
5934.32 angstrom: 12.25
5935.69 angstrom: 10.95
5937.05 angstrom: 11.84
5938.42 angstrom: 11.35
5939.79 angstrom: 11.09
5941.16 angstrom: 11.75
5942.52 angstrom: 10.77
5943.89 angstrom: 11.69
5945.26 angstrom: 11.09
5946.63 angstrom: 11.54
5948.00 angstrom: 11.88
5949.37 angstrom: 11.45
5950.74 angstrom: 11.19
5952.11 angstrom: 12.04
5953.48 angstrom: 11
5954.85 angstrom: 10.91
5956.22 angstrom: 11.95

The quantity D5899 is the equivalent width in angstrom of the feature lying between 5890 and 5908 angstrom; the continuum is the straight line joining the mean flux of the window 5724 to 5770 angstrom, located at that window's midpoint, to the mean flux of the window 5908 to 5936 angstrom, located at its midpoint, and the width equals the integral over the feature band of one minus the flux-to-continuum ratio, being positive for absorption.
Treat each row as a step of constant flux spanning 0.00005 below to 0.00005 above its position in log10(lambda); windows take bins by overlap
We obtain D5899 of 4.2 angstrom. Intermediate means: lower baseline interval 11.2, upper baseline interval 11.4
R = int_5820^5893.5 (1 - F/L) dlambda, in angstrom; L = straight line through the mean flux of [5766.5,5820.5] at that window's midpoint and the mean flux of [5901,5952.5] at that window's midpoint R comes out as 2.1 angstrom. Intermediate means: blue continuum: 11.2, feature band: 11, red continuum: 11.4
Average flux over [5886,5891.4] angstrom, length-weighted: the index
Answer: 8.22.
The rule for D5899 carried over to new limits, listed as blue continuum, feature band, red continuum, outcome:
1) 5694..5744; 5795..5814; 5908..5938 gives -0.8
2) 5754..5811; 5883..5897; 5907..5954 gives 3.6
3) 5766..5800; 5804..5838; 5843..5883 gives -1.0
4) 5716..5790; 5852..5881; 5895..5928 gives -0.9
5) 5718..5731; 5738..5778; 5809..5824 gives 0.4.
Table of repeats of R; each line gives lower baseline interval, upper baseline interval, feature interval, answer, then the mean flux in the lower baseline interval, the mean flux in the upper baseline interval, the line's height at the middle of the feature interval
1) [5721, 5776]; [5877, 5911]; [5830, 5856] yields -3.02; 11.3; 9.74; 10.3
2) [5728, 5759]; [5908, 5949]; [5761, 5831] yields 0.32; 11.2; 11.4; 11.3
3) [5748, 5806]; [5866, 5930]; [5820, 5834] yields -0.85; 11.1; 10.5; 10.9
